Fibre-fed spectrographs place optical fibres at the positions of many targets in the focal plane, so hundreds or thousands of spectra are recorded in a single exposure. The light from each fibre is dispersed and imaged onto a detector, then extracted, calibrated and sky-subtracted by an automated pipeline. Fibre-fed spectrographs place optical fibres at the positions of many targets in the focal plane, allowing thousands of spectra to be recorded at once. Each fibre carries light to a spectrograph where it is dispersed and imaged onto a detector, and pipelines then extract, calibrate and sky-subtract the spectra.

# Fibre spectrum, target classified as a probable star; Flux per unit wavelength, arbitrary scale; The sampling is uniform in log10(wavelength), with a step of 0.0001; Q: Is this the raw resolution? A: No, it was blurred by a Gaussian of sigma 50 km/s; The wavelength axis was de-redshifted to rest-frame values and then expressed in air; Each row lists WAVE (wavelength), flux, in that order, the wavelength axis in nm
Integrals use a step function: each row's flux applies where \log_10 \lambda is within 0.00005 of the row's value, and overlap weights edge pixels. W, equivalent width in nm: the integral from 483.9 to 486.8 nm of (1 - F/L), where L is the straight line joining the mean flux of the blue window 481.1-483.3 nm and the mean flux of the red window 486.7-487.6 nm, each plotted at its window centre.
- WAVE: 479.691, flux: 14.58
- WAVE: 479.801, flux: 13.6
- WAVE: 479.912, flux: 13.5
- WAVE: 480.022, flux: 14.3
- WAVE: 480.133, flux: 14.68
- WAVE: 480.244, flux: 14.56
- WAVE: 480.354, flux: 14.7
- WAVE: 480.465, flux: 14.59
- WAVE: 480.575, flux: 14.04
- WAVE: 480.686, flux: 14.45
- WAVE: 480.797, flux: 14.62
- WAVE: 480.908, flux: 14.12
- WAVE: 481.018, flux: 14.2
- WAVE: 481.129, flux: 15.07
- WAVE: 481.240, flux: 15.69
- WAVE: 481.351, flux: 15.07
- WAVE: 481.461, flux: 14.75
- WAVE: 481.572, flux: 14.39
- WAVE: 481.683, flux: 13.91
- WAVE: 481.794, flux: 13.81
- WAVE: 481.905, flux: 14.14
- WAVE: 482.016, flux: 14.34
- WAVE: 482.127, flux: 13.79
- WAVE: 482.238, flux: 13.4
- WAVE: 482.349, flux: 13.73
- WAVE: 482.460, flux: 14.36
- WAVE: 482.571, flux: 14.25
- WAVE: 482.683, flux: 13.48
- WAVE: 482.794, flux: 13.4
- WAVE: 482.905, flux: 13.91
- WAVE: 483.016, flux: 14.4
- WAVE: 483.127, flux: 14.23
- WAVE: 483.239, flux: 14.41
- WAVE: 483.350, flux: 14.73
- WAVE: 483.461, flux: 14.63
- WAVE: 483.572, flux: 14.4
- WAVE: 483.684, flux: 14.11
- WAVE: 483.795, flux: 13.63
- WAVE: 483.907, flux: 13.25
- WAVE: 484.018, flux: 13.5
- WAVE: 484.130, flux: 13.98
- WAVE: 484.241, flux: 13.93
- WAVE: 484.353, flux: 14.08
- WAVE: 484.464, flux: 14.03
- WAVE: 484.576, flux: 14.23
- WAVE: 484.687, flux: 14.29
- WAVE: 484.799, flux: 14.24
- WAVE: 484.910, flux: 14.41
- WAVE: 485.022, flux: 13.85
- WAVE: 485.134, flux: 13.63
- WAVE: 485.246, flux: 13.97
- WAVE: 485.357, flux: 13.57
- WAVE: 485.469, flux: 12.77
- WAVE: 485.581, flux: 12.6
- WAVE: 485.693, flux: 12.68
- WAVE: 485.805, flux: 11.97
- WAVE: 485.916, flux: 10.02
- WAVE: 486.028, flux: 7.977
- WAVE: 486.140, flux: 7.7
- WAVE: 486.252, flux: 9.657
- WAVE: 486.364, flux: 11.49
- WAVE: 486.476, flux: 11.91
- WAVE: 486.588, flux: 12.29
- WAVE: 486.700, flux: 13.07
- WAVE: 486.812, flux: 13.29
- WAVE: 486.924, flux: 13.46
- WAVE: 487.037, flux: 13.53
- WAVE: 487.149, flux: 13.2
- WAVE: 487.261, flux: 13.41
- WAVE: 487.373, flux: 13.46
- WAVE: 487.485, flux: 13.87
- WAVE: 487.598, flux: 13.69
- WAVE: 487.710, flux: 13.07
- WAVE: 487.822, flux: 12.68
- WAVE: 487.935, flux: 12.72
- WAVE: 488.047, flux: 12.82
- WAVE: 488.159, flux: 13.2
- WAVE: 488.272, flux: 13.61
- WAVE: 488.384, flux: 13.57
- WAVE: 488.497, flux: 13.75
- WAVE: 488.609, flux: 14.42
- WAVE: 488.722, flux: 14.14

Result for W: 0.23 nm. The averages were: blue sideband 14.2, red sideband 13.4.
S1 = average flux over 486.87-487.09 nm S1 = 13.4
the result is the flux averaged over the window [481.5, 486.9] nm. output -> 13.3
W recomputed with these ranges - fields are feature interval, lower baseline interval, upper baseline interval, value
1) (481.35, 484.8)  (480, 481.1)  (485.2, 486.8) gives -0.26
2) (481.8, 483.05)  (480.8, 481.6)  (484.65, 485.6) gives 0.05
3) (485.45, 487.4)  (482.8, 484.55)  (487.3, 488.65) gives 0.25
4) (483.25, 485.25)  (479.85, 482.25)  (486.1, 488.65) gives -0.07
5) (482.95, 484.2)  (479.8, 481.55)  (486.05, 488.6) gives -0.04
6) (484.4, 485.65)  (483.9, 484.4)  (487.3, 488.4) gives -0.01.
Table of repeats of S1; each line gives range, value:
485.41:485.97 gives 12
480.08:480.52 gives 14.6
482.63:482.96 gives 13.6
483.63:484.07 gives 13.6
